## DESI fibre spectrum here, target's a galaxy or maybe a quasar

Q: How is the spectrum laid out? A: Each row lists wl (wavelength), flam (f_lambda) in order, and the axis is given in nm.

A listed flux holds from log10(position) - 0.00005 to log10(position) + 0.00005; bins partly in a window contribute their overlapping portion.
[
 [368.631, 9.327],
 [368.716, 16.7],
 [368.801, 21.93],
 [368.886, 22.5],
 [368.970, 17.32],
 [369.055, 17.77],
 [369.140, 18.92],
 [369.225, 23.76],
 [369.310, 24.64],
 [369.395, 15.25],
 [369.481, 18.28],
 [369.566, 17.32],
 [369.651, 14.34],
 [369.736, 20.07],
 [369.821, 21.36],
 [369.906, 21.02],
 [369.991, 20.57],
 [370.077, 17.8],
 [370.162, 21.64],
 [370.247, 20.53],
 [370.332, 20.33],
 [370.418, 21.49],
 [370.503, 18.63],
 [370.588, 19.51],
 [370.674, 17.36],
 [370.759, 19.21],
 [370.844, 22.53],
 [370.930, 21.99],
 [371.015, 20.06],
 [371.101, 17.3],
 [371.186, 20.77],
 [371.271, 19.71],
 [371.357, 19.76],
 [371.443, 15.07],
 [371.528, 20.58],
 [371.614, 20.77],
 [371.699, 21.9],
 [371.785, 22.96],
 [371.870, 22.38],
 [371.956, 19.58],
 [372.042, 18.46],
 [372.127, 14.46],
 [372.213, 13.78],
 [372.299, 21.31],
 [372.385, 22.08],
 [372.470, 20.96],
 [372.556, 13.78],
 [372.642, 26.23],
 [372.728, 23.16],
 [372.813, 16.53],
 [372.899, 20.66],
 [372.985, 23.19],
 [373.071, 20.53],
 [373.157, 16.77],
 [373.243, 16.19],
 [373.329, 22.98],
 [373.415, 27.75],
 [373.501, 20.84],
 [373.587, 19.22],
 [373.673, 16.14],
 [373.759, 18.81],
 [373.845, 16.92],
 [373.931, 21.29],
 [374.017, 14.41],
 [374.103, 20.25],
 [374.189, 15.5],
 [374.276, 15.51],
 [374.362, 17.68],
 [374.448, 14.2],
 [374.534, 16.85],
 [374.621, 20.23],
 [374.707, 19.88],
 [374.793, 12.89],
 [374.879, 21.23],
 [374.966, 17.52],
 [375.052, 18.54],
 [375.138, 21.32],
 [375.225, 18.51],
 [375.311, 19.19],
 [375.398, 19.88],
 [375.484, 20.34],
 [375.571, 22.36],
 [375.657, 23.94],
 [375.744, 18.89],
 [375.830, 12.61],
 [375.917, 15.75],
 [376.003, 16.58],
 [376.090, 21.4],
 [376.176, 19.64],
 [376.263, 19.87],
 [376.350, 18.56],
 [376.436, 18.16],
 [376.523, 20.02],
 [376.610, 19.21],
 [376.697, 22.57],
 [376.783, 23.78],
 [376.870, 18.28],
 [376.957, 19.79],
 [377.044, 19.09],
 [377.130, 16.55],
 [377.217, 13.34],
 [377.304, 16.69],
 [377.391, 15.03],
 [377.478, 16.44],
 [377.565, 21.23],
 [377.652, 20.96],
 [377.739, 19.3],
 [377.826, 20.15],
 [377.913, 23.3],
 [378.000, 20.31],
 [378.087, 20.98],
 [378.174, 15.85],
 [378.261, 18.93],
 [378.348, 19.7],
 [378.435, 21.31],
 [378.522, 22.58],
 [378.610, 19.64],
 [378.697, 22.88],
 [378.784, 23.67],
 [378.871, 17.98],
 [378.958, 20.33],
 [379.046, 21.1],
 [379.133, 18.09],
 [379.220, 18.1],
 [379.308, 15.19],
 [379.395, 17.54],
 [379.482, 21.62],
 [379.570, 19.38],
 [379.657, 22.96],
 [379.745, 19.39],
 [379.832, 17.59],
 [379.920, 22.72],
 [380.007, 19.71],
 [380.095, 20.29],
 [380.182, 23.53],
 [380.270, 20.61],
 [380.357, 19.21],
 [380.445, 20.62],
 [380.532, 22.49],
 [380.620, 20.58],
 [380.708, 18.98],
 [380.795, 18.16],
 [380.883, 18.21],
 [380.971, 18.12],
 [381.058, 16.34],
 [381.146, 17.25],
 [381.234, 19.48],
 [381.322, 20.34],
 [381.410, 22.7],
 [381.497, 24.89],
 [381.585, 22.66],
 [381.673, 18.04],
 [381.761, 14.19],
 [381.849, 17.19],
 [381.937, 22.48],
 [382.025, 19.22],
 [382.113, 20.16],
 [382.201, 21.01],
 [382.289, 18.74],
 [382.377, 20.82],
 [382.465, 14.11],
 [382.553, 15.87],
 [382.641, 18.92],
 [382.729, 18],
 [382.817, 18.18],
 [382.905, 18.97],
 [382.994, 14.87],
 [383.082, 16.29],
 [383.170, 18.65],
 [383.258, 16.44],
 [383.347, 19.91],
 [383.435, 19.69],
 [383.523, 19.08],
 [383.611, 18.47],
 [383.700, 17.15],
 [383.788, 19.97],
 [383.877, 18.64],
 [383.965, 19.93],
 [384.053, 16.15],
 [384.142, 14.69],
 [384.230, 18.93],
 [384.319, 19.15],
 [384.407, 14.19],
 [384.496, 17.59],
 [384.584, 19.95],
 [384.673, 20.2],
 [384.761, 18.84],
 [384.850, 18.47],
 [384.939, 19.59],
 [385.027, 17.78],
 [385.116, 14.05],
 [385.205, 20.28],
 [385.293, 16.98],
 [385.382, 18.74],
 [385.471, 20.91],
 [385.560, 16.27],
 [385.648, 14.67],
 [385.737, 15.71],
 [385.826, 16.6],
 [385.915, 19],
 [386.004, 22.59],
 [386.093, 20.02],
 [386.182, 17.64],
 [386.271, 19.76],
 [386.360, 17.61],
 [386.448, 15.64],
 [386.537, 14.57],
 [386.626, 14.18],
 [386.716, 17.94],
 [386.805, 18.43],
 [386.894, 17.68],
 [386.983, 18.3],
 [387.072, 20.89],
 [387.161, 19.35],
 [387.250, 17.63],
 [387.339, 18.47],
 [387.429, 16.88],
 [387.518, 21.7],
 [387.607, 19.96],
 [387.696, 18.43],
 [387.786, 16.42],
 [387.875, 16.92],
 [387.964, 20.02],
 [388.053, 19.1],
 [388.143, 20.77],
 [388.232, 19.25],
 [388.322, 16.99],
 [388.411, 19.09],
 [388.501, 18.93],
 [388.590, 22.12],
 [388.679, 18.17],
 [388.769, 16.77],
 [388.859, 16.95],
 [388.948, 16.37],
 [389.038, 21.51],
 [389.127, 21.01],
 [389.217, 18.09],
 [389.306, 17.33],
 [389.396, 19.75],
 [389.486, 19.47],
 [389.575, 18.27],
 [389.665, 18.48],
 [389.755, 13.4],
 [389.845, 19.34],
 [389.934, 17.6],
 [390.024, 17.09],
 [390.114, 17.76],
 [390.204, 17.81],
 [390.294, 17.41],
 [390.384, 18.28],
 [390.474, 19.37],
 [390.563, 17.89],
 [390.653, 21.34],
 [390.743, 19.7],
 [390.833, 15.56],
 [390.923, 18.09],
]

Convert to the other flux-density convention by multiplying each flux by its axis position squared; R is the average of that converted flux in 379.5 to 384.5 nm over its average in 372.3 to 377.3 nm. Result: 1.0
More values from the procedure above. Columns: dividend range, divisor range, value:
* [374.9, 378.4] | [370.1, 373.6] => 0.98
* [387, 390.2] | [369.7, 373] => 1.02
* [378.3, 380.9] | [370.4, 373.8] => 1.06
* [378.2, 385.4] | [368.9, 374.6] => 1.04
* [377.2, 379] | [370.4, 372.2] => 1.04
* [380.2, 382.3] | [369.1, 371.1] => 1.06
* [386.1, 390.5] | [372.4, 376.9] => 1.02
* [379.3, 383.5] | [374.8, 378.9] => 1.02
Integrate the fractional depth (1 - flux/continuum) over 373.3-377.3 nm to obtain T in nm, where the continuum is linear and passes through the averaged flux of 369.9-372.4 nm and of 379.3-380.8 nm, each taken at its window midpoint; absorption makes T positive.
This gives 0.22 nm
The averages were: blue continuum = 19.7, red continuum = 20.2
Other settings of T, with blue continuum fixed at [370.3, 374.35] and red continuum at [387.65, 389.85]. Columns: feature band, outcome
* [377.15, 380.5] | -0.10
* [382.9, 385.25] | 0.09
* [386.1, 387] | 0.07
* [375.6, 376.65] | 0.03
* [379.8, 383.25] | -0.04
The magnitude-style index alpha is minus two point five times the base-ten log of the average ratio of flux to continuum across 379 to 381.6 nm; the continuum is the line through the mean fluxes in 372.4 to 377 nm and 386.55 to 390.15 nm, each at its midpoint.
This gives -0.06 mag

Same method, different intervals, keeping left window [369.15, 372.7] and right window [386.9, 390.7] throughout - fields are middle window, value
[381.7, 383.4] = 0.05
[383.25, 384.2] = 0.04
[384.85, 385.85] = 0.08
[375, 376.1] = 0.02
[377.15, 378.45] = 0.03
